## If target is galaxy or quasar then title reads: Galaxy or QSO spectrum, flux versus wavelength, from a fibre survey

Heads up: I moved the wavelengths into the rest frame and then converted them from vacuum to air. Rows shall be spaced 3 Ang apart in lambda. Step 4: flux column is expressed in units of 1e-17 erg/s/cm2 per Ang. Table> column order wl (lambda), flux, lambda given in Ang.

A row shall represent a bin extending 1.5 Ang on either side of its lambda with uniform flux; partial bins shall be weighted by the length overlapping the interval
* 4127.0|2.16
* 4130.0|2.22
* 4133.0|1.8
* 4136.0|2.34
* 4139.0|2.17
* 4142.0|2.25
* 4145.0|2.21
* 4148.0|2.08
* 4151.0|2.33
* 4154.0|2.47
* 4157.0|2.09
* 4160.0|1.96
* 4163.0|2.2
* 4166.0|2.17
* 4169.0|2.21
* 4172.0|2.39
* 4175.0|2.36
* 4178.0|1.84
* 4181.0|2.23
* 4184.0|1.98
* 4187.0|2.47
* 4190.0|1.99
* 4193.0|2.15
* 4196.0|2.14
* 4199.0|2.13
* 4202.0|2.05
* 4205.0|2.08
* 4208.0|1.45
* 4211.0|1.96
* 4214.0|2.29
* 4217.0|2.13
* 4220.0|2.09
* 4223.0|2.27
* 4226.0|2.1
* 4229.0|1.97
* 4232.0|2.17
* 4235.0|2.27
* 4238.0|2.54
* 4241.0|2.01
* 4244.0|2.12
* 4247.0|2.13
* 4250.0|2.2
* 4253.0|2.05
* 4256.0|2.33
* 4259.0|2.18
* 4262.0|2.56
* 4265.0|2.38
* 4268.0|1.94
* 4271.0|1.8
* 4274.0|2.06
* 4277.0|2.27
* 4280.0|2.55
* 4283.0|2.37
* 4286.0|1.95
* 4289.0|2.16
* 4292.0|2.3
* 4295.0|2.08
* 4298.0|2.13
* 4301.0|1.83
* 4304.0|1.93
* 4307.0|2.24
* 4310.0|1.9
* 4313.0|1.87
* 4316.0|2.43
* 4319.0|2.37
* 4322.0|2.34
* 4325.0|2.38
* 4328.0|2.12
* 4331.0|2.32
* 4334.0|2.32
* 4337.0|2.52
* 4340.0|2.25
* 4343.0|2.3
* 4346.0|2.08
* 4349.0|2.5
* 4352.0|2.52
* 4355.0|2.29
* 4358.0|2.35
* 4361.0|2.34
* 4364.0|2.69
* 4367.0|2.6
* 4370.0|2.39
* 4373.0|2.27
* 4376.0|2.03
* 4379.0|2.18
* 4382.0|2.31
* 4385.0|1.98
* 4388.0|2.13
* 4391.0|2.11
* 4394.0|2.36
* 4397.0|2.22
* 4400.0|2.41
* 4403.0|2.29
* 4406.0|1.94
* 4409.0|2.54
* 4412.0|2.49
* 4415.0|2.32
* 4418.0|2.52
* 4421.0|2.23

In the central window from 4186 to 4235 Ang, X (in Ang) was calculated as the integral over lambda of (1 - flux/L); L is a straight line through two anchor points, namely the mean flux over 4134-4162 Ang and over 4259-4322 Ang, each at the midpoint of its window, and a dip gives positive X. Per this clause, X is 2.1 Ang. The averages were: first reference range 2.2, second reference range 2.16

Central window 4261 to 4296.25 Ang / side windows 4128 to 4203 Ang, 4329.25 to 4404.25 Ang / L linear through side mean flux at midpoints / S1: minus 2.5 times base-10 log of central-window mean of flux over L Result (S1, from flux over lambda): 0.025 mag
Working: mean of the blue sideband 2.17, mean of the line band 2.2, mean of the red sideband 2.31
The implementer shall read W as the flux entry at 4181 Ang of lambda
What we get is 2.23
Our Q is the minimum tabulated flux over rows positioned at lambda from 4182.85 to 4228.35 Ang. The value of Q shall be 1.45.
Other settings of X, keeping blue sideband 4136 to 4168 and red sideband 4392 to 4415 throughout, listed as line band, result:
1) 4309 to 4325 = 0.5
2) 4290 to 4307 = 1.5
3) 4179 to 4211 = 2.3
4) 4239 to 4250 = 0.6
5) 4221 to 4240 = 0.2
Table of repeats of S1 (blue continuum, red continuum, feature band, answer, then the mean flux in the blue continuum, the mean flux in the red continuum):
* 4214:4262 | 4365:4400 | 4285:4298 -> 0.04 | 2.19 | 2.25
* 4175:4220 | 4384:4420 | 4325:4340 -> -0.05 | 2.07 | 2.28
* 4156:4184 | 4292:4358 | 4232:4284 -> -0.01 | 2.15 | 2.23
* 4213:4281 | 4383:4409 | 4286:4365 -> -0.02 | 2.19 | 2.2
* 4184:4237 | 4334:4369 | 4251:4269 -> -0.02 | 2.1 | 2.4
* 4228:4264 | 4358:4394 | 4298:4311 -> 0.13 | 2.22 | 2.28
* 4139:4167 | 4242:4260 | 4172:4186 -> 0.02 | 2.19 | 2.16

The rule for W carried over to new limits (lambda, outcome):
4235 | 2.27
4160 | 1.96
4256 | 2.33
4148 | 2.08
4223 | 2.27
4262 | 2.56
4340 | 2.25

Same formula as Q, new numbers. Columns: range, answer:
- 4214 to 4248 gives 1.97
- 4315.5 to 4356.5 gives 2.08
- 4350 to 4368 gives 2.29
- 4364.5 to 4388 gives 1.98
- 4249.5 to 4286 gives 1.8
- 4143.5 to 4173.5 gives 1.96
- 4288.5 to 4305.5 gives 1.83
